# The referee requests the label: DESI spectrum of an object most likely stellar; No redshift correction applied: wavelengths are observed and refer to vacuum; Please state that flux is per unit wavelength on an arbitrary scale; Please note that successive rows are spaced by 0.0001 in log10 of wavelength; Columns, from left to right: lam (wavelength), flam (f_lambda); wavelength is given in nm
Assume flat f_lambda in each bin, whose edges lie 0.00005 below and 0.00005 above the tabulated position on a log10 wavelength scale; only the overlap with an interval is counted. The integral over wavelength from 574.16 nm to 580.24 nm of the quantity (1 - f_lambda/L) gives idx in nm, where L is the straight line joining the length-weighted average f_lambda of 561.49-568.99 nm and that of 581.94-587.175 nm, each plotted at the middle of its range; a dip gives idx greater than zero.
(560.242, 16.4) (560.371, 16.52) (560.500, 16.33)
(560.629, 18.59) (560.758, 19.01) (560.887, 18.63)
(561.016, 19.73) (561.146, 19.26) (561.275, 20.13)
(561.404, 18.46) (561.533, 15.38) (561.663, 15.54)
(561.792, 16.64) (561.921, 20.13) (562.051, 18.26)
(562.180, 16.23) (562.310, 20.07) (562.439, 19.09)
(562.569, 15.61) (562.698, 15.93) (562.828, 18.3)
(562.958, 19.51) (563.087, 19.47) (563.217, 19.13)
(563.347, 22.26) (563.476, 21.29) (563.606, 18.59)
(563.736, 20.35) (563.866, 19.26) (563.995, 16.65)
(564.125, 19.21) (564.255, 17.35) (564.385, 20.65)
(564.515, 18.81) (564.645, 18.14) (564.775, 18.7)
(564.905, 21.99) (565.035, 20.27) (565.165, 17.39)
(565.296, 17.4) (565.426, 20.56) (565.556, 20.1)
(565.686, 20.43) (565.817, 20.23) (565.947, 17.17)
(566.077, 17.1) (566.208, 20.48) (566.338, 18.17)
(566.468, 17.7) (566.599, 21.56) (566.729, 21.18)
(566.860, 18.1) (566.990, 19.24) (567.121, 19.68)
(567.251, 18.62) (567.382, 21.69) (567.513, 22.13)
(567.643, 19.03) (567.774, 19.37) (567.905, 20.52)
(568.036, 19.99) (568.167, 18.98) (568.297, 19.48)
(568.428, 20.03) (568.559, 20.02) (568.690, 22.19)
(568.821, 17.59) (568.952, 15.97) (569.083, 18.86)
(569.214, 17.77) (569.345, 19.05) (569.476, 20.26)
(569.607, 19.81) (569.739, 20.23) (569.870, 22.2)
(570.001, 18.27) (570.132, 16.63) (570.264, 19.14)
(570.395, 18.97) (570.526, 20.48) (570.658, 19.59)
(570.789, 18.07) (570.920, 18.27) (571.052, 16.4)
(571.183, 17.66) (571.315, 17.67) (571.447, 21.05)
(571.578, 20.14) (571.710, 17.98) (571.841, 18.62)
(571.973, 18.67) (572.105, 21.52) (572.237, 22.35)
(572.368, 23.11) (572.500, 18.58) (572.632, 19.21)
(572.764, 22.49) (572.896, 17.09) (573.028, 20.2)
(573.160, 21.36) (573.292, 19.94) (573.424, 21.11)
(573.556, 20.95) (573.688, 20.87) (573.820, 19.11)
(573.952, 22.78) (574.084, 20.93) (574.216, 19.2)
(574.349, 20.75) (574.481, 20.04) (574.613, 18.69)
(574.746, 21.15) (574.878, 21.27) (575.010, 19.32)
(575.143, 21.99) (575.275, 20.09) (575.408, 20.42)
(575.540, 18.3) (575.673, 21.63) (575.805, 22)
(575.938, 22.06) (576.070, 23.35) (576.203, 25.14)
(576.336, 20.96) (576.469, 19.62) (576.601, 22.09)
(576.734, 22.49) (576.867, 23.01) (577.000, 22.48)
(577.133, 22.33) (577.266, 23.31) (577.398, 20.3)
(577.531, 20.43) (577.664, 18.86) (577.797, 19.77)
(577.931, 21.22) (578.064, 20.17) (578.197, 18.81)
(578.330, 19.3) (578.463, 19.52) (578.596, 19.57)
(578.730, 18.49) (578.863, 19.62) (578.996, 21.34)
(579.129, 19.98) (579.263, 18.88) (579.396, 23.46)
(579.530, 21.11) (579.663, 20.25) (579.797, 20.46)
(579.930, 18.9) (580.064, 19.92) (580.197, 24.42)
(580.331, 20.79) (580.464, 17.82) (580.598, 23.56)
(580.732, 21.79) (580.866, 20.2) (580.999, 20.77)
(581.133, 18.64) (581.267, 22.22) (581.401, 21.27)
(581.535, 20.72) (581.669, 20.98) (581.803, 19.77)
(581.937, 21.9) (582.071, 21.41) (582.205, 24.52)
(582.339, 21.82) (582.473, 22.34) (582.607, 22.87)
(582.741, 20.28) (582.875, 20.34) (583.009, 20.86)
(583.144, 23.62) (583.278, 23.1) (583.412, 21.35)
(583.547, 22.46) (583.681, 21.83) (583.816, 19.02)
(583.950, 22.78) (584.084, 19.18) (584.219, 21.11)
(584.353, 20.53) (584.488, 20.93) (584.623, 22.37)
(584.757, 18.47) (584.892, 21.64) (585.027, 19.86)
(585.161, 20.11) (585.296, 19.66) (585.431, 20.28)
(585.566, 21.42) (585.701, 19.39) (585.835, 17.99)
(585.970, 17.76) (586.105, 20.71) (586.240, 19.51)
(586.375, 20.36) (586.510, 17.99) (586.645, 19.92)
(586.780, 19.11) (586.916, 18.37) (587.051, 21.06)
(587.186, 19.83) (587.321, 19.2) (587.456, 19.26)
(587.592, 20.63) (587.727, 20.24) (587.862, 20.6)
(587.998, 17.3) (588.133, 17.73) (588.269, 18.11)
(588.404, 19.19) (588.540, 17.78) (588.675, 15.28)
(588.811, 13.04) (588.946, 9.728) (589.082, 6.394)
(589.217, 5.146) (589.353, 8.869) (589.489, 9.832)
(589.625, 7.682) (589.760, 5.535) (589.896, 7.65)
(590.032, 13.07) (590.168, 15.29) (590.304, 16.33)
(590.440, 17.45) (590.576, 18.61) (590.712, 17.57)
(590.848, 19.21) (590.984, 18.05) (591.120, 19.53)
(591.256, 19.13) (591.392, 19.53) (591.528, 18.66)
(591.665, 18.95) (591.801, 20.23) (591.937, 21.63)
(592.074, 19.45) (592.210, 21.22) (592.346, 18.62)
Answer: -0.21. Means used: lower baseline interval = 19.1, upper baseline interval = 20.7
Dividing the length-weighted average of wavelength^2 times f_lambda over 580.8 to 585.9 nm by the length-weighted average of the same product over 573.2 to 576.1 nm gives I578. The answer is 1.0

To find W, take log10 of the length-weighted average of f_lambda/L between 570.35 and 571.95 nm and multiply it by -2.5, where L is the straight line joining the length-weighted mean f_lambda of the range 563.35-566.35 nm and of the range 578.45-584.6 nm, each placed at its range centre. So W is 0.07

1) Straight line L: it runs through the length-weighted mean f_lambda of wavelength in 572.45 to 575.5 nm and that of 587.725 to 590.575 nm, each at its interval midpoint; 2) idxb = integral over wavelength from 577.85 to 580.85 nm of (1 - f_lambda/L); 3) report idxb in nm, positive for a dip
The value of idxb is -0.43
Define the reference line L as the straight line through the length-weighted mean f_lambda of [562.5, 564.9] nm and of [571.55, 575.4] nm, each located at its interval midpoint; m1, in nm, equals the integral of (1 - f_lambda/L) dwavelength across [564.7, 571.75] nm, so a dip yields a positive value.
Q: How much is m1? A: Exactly 0.10 nm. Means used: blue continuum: 18.9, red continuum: 20.3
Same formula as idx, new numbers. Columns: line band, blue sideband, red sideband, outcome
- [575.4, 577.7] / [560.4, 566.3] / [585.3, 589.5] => -0.48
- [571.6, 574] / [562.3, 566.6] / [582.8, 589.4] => -0.17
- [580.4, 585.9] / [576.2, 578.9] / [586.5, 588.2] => -0.29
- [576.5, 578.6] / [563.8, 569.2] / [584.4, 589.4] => -0.26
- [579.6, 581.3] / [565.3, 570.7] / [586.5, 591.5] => -0.33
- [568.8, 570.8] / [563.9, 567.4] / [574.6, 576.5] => 0.10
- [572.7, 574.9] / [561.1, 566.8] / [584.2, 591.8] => -0.27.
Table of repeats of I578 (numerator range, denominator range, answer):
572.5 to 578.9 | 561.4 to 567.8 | 1.13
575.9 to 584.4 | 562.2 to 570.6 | 1.15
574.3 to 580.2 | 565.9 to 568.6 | 1.10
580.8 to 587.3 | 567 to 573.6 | 1.11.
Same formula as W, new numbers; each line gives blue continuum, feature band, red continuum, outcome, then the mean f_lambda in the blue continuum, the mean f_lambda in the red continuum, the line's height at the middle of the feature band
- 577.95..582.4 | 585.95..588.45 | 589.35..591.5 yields -0.16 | 20.7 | 14.8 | 16.7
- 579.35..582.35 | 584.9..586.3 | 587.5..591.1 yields -0.14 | 21.1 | 14.6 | 17.4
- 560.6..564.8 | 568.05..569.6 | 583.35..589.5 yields -0.04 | 18.6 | 18.4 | 18.6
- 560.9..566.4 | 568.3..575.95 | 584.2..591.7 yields -0.09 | 18.8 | 17.3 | 18.3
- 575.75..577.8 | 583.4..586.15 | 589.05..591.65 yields -0.18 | 21.8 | 14.1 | 17.3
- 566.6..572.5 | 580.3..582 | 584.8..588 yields -0.06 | 19.5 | 19.7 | 19.6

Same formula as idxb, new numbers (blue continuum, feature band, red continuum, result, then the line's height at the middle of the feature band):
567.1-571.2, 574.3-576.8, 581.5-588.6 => -0.177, 19.7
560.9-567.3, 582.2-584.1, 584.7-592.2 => -0.450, 17.6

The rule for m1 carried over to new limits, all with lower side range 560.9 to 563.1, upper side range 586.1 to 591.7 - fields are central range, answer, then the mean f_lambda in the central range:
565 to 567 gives -0.15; 19.2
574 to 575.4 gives -0.25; 20.4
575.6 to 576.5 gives -0.26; 22.2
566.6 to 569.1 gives -0.28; 19.7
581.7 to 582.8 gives -0.34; 21.9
